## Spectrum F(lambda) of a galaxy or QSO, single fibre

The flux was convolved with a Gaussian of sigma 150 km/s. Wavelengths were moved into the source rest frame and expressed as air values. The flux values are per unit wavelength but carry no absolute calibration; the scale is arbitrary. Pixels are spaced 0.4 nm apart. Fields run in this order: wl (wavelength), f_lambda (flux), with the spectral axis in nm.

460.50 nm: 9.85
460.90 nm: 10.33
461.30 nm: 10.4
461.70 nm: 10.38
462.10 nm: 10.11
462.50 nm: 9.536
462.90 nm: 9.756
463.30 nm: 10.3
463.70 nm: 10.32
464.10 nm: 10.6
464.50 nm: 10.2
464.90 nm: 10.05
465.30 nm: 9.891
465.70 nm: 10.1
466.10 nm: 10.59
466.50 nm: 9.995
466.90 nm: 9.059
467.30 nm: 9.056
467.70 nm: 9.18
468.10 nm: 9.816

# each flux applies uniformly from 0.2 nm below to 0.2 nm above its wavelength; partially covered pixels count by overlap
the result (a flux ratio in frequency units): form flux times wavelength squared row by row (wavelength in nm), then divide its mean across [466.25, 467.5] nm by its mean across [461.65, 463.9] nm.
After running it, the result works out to 1.0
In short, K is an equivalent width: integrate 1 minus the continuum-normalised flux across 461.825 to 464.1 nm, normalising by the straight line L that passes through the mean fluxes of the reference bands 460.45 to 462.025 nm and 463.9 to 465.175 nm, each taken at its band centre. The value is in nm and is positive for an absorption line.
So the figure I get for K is 0.04 nm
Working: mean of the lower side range 10.3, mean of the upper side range 10.3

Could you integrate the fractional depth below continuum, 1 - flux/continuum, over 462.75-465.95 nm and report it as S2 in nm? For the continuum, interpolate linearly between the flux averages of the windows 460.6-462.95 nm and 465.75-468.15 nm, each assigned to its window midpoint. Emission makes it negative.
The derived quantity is -0.10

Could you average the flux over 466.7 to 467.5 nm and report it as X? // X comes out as 9.06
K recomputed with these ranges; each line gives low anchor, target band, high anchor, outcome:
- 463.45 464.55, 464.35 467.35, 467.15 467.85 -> -0.06 nm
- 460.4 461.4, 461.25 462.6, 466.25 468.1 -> -0.01 nm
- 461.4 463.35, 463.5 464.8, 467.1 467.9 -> -0.09 nm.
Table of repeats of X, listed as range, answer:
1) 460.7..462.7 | 10.2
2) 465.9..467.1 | 9.88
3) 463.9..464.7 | 10.4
